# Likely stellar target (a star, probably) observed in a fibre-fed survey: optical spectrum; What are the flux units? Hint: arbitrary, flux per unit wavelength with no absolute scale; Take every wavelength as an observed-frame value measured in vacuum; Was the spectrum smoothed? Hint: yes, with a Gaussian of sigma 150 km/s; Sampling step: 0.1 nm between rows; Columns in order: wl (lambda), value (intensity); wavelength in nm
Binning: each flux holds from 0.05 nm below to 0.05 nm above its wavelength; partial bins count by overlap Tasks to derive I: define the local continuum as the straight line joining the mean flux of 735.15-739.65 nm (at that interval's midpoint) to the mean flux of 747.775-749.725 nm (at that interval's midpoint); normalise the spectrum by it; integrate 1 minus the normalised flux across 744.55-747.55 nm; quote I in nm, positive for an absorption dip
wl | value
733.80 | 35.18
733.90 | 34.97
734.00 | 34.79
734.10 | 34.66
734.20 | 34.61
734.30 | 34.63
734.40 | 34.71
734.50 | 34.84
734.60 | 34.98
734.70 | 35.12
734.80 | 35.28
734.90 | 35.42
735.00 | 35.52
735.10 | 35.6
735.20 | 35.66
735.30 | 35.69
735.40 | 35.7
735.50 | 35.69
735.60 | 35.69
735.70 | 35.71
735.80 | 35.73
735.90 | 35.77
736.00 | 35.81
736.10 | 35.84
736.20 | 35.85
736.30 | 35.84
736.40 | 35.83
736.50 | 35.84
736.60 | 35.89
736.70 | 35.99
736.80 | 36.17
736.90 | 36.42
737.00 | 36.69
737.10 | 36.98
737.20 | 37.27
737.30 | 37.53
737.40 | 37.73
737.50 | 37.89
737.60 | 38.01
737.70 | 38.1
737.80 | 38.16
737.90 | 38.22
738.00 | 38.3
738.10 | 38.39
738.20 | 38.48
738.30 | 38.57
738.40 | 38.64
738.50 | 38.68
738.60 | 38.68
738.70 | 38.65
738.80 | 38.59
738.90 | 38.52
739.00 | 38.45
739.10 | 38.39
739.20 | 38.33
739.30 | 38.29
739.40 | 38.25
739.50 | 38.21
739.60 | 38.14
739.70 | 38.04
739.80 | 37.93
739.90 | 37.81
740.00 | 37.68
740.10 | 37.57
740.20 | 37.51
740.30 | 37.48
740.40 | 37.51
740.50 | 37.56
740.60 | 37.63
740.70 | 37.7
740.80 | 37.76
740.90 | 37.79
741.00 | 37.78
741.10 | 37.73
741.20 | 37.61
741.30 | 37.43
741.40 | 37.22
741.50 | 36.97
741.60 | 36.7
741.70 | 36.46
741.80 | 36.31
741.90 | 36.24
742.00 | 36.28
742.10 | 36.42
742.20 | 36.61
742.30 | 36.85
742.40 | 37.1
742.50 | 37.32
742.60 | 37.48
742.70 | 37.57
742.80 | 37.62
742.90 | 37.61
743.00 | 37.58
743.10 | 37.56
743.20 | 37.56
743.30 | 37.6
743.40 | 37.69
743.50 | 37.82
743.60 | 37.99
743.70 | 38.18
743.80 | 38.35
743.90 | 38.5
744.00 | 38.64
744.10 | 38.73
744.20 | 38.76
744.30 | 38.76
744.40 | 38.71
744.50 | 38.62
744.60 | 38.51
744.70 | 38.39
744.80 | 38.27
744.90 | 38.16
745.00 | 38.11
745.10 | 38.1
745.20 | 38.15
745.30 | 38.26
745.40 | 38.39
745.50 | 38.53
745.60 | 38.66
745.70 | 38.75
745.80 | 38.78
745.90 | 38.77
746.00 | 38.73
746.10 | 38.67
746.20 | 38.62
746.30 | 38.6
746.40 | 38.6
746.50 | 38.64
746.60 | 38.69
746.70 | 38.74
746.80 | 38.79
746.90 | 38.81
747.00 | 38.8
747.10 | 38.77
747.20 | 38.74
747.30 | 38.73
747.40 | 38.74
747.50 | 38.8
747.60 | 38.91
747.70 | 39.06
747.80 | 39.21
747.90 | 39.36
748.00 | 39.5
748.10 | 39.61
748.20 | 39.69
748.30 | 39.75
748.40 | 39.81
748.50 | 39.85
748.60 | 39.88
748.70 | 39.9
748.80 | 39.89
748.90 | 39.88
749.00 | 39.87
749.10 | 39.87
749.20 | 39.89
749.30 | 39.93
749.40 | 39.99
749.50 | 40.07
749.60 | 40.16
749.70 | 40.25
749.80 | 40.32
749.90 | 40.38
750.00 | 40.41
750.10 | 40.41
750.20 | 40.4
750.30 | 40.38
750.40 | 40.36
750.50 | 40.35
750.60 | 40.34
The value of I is 0.05 nm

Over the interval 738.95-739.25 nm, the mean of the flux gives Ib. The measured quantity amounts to 38.4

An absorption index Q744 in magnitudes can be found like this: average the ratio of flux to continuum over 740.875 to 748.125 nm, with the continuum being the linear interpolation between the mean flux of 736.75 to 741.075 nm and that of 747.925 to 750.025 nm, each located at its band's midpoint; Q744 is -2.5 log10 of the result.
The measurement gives 0.03 mag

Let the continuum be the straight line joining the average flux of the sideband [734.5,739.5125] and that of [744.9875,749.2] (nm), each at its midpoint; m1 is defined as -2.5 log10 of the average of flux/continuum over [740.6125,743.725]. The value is 0.02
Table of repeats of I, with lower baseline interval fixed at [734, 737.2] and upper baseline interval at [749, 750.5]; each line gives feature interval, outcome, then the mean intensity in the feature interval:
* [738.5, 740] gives -0.061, 38.3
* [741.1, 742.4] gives 0.028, 36.8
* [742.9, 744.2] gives 0.006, 38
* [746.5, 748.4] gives 0.020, 39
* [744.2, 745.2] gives 0.004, 38.4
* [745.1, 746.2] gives 0.009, 38.6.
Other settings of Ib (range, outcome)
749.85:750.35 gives 40.4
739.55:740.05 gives 37.9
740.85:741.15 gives 37.8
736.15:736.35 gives 35.8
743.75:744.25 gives 38.6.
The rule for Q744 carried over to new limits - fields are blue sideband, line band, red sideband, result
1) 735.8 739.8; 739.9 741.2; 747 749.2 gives 0.011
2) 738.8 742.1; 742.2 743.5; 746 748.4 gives 0.018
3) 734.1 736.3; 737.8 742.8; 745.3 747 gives -0.023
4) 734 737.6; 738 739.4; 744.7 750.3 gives -0.052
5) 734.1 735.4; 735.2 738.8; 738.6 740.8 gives -0.015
